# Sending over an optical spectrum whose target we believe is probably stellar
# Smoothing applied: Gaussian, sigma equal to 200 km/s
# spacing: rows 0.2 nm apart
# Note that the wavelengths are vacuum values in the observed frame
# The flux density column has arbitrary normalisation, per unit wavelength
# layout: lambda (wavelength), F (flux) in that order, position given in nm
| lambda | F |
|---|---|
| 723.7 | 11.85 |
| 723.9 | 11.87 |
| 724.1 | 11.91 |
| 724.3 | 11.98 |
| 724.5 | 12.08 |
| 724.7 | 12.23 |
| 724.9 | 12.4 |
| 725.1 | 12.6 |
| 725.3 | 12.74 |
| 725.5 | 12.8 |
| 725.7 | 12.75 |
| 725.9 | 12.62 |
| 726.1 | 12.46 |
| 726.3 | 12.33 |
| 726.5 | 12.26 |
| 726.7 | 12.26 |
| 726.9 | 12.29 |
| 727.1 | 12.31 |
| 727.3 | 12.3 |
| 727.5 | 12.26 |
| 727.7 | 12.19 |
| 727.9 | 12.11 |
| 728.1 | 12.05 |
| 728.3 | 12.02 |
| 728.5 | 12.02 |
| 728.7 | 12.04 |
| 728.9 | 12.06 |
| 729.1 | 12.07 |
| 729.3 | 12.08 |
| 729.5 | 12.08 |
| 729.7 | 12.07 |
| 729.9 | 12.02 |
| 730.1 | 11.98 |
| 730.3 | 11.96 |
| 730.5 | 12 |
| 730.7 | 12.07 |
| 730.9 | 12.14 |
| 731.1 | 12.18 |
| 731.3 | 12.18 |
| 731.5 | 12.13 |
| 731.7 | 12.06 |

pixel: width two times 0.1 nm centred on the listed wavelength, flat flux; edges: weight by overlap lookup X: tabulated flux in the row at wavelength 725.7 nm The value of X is 12.75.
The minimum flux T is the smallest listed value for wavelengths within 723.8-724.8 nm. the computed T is 11.87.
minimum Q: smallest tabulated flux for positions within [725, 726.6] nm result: 12.26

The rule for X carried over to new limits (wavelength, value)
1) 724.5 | 12.08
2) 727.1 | 12.31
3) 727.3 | 12.3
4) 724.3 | 11.98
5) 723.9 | 11.87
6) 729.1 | 12.07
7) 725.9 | 12.62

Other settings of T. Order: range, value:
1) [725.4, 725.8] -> 12.75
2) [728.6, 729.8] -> 12.04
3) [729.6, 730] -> 12.02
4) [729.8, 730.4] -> 11.96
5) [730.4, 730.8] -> 12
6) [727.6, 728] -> 12.11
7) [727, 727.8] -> 12.19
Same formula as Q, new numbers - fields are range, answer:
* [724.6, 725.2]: 12.23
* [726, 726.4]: 12.33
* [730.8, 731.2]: 12.14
